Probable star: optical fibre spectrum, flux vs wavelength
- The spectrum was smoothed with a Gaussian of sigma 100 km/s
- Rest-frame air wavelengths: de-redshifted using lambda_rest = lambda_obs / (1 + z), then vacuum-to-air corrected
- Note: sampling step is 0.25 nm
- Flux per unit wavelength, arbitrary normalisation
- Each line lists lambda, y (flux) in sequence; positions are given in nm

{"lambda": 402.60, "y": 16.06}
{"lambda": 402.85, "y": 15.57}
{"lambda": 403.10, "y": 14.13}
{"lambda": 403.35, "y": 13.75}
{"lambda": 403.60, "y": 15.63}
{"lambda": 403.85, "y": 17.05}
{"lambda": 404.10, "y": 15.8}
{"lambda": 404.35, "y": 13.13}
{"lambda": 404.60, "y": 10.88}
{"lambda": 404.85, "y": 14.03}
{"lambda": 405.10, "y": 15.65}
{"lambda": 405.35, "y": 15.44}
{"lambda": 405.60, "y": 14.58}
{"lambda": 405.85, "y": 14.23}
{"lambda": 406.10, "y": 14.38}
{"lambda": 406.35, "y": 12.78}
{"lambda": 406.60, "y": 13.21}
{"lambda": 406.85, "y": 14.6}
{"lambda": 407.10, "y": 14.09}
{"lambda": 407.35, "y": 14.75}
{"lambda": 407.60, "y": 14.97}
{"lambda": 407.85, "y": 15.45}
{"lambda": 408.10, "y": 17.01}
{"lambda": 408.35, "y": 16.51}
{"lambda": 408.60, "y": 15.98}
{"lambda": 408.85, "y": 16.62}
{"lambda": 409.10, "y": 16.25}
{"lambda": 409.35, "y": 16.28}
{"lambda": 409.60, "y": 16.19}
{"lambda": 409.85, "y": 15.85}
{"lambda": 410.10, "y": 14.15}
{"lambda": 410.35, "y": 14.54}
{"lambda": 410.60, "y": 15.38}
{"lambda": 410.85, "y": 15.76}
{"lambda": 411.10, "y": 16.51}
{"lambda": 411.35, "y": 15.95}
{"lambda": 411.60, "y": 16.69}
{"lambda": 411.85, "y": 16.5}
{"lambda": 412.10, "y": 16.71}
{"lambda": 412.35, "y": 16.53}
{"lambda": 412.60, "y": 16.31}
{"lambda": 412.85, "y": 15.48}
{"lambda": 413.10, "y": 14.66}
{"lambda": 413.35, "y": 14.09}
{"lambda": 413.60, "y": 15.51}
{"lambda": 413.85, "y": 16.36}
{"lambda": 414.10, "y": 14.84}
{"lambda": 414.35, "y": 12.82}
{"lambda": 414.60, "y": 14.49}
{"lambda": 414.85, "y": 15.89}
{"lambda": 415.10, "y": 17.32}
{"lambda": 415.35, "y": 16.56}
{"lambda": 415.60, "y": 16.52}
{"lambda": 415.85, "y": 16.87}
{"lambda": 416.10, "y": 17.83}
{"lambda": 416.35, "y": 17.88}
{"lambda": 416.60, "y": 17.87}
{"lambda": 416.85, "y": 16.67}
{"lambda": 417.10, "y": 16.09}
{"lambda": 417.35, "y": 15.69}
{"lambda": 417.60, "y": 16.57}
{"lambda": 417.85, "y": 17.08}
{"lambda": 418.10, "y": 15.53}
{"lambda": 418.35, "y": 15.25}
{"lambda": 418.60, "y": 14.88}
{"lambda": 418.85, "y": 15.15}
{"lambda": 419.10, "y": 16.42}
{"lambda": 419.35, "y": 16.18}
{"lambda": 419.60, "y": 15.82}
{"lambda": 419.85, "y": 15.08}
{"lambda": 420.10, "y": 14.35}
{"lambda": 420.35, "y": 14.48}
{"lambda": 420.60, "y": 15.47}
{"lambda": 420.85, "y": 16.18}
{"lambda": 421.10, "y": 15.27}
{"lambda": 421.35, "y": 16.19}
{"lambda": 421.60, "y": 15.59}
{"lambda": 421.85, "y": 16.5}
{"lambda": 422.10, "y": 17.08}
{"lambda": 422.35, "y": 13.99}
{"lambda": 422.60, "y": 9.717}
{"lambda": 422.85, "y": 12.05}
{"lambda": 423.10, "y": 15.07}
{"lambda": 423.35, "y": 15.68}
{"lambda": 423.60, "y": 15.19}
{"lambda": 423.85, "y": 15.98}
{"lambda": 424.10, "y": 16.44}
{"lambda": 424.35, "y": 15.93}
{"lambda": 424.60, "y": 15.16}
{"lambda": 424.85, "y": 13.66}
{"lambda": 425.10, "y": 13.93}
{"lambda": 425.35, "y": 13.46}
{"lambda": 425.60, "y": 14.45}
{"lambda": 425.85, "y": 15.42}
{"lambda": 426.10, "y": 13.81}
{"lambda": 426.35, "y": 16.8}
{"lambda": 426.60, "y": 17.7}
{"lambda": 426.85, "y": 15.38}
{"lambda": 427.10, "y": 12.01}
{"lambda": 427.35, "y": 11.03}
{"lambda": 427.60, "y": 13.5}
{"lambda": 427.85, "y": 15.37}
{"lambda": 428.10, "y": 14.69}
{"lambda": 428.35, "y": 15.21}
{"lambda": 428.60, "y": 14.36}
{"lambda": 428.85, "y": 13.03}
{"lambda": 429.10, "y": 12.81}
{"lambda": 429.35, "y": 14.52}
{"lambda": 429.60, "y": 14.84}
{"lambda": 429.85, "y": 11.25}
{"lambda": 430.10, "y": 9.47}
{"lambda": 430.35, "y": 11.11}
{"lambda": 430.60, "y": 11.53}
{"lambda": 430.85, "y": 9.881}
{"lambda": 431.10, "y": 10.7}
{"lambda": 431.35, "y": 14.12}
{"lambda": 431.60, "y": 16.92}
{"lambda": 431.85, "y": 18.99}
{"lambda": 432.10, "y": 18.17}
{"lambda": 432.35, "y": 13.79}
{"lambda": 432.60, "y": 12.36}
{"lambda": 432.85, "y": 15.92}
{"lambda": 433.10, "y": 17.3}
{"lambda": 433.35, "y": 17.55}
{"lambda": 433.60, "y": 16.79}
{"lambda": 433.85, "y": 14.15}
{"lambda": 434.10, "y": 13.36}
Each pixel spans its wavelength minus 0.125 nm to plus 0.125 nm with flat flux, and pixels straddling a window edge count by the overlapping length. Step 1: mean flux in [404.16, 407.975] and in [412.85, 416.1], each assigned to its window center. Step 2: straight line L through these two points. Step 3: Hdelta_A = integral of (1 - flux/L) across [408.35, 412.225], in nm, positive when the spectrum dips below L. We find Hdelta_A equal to -0.29 nm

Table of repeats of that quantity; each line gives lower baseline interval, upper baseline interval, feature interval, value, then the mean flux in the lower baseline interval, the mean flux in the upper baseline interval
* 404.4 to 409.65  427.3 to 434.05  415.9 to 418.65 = -0.377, 14.9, 14.1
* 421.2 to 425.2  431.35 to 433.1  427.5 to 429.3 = 0.157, 14.9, 16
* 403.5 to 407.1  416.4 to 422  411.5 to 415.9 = -0.142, 14.4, 15.9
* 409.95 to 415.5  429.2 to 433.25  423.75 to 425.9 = -0.070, 15.6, 13.8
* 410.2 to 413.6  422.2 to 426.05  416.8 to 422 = -0.277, 15.8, 14.4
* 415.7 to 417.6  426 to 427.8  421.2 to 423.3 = 0.132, 17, 14.4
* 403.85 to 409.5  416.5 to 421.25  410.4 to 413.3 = -0.129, 14.9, 15.8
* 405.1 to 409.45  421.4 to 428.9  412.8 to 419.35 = -0.465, 15.1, 14.6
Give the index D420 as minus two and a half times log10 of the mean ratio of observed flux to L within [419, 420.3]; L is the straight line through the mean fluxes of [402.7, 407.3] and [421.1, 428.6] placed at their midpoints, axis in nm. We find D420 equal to -0.06 mag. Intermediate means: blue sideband 14.4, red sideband 14.7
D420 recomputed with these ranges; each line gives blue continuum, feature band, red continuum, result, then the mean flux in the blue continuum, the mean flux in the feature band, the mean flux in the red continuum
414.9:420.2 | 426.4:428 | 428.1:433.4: 0.02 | 16.3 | 14.3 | 14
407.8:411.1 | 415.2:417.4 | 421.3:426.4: -0.10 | 15.9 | 16.9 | 14.8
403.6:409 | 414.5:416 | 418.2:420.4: -0.08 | 14.8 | 16.3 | 15.3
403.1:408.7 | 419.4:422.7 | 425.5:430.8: -0.08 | 14.7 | 15.1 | 13.7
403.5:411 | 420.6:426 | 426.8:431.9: -0.09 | 15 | 14.9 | 13.3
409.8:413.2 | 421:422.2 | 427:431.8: -0.13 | 15.8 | 16.1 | 13.1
